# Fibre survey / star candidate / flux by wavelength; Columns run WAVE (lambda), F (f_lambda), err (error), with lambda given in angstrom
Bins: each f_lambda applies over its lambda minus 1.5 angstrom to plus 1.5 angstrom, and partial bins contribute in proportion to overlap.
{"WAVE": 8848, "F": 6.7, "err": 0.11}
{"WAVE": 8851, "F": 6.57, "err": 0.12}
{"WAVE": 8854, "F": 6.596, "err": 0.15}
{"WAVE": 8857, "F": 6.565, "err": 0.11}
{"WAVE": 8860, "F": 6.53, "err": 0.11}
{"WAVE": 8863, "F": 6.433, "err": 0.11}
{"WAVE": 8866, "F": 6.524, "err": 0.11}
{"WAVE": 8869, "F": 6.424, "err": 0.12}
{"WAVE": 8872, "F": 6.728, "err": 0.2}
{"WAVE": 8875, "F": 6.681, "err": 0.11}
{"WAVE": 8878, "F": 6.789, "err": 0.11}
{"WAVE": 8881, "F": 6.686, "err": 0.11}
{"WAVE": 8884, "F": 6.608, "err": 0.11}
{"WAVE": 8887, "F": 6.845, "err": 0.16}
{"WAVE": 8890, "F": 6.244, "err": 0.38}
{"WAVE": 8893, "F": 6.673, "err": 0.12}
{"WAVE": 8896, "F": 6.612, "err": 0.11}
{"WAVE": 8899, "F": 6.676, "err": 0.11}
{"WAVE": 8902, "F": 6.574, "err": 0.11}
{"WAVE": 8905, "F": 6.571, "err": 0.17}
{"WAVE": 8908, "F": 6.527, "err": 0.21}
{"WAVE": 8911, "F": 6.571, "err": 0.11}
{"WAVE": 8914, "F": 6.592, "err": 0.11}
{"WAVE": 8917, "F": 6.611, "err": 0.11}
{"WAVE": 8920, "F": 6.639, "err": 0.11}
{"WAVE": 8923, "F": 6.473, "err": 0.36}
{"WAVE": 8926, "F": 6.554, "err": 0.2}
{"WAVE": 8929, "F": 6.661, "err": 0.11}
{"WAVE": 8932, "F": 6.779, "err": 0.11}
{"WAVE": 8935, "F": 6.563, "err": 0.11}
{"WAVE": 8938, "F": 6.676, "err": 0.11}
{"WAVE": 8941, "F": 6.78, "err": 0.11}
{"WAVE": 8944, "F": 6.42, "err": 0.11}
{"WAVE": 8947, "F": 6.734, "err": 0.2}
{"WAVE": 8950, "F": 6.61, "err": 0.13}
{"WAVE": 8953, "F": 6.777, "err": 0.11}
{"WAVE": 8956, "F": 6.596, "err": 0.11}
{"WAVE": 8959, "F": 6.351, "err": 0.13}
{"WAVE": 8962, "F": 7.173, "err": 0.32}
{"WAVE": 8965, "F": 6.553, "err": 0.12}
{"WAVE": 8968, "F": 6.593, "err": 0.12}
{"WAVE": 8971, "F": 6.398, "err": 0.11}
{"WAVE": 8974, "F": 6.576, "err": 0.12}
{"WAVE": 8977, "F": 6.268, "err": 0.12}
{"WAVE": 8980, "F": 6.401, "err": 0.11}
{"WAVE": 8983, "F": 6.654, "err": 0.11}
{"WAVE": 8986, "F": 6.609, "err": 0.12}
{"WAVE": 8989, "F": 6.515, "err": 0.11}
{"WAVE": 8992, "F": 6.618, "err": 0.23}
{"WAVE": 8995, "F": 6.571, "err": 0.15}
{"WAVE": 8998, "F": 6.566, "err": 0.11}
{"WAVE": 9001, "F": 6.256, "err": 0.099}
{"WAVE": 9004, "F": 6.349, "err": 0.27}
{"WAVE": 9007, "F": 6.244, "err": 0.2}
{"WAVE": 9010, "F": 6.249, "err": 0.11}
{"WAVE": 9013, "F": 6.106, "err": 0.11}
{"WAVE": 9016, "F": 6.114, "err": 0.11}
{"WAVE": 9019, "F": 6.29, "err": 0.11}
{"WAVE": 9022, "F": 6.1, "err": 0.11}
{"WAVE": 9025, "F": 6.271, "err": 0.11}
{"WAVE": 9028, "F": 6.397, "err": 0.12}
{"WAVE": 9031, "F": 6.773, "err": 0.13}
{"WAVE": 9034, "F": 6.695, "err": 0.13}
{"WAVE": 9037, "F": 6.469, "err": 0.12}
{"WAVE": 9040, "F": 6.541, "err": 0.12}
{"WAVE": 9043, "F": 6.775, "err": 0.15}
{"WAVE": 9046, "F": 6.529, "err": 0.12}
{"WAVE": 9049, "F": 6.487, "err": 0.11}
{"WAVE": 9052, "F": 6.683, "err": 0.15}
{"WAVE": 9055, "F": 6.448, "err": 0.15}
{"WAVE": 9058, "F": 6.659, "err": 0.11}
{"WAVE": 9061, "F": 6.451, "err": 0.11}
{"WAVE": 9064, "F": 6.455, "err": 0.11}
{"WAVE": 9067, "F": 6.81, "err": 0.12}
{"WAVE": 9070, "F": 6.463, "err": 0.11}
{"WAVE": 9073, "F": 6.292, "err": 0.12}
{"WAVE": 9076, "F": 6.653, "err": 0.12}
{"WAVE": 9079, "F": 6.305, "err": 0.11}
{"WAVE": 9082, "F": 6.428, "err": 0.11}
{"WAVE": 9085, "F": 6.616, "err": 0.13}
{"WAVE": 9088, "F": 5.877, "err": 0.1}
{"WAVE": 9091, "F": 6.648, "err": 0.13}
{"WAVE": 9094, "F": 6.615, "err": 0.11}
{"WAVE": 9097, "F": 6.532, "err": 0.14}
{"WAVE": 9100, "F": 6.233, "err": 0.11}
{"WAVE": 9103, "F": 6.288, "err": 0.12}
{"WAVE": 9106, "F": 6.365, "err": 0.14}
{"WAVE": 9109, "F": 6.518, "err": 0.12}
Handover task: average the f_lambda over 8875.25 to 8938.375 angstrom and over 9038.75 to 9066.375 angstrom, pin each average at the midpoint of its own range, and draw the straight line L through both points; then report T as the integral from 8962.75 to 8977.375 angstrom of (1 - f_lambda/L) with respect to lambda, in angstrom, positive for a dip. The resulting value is 0.1 angstrom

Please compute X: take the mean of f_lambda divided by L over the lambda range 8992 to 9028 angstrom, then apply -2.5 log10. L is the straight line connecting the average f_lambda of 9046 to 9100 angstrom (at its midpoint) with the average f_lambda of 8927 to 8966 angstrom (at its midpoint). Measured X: 0.047 mag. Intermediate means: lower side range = 6.67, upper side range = 6.49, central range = 6.3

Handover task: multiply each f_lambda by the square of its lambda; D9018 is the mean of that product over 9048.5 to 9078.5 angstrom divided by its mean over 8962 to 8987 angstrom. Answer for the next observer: 1.0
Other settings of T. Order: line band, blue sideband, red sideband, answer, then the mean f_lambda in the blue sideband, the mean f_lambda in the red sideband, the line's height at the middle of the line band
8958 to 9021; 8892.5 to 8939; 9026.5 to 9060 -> 1.4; 6.61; 6.58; 6.59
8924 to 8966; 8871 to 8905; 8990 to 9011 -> -0.8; 6.64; 6.41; 6.53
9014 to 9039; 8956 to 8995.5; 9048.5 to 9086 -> 0.6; 6.56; 6.52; 6.54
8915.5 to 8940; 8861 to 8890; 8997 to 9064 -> -0.3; 6.61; 6.43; 6.55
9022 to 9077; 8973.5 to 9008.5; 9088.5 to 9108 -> -0.8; 6.47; 6.42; 6.44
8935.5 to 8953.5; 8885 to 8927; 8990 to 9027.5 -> -0.5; 6.58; 6.32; 6.48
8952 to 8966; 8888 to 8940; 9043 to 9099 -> -0.3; 6.59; 6.5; 6.57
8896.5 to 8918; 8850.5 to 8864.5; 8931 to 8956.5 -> 0.1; 6.54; 6.66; 6.61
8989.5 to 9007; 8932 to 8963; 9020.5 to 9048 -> 0.3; 6.67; 6.51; 6.57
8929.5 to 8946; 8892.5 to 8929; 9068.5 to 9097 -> -0.2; 6.59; 6.44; 6.57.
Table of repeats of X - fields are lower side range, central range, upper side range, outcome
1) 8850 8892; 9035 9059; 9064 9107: -0.02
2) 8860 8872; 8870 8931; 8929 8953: -0.01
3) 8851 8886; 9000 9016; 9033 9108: 0.05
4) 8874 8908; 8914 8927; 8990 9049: 0.00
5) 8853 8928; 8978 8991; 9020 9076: 0.00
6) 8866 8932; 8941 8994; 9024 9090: 0.00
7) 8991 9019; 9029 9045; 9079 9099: -0.04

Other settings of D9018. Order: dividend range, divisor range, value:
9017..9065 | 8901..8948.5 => 1.01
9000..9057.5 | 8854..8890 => 1.01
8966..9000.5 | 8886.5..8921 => 1.01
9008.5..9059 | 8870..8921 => 1.00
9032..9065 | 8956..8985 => 1.02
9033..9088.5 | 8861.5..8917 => 1.03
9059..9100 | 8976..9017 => 1.03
